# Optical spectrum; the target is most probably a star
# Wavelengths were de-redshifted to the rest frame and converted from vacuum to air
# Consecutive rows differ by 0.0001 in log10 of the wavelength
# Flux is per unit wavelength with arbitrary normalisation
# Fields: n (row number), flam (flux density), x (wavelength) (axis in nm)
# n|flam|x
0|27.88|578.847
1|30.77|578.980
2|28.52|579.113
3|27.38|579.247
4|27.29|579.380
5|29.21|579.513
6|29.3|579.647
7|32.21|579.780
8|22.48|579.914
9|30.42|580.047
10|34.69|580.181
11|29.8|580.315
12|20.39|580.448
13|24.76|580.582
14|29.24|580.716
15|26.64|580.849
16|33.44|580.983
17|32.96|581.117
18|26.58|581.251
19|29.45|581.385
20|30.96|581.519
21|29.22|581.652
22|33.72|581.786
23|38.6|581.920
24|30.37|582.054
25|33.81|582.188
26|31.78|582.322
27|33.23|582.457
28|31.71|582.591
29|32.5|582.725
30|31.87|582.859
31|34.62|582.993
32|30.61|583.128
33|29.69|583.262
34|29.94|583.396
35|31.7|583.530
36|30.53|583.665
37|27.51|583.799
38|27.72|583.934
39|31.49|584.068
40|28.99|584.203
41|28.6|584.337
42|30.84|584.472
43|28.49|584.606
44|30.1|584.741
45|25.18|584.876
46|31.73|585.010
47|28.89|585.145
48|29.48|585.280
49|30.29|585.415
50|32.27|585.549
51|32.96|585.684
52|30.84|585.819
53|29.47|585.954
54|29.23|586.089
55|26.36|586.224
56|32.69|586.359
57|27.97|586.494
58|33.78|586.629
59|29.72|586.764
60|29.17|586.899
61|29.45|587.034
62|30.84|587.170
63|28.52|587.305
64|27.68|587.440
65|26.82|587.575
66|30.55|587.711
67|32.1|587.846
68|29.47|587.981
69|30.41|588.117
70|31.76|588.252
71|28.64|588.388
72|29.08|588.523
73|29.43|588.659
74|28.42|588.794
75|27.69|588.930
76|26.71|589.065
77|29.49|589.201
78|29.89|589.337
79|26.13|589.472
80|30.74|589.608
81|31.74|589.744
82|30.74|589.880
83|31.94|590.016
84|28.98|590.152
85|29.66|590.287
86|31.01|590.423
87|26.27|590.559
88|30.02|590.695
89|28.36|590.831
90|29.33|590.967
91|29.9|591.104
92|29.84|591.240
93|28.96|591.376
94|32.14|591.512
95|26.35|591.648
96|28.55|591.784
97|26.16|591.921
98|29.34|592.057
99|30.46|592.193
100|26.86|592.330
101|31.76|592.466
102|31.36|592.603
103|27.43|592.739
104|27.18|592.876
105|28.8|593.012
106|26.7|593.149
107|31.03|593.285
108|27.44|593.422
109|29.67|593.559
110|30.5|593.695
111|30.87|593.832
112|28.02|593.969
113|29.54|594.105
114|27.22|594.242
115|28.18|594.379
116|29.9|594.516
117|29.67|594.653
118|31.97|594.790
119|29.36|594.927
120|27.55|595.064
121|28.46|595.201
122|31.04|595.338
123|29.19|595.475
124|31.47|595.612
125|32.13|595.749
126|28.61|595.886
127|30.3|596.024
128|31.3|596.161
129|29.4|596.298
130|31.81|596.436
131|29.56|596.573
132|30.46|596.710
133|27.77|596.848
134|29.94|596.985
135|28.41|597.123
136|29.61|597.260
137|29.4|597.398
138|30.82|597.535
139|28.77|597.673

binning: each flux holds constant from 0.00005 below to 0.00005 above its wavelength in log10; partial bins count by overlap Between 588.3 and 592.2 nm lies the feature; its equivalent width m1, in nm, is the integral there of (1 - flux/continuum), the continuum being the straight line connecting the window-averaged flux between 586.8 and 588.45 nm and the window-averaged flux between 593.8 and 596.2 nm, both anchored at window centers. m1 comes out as 0.06 nm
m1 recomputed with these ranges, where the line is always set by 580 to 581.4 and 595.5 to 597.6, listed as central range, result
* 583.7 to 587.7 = -0.04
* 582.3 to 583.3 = -0.10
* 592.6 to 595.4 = 0.07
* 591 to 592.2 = 0.03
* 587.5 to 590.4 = -0.01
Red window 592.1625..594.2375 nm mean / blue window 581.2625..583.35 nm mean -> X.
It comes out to 0.91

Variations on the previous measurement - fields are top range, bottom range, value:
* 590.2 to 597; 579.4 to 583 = 0.97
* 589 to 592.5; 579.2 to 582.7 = 0.97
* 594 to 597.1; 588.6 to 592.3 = 1.02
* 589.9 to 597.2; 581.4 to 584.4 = 0.94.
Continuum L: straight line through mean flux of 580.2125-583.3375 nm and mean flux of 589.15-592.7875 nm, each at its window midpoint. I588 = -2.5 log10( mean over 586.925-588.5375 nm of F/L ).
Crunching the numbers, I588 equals 0.01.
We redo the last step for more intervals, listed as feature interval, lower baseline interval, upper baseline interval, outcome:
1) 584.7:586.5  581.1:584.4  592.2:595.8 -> 0.03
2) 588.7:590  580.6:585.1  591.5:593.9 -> 0.01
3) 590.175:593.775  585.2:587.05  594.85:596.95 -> 0.04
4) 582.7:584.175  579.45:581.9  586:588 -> -0.04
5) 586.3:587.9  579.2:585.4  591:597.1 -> -0.01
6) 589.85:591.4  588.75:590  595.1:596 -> -0.01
